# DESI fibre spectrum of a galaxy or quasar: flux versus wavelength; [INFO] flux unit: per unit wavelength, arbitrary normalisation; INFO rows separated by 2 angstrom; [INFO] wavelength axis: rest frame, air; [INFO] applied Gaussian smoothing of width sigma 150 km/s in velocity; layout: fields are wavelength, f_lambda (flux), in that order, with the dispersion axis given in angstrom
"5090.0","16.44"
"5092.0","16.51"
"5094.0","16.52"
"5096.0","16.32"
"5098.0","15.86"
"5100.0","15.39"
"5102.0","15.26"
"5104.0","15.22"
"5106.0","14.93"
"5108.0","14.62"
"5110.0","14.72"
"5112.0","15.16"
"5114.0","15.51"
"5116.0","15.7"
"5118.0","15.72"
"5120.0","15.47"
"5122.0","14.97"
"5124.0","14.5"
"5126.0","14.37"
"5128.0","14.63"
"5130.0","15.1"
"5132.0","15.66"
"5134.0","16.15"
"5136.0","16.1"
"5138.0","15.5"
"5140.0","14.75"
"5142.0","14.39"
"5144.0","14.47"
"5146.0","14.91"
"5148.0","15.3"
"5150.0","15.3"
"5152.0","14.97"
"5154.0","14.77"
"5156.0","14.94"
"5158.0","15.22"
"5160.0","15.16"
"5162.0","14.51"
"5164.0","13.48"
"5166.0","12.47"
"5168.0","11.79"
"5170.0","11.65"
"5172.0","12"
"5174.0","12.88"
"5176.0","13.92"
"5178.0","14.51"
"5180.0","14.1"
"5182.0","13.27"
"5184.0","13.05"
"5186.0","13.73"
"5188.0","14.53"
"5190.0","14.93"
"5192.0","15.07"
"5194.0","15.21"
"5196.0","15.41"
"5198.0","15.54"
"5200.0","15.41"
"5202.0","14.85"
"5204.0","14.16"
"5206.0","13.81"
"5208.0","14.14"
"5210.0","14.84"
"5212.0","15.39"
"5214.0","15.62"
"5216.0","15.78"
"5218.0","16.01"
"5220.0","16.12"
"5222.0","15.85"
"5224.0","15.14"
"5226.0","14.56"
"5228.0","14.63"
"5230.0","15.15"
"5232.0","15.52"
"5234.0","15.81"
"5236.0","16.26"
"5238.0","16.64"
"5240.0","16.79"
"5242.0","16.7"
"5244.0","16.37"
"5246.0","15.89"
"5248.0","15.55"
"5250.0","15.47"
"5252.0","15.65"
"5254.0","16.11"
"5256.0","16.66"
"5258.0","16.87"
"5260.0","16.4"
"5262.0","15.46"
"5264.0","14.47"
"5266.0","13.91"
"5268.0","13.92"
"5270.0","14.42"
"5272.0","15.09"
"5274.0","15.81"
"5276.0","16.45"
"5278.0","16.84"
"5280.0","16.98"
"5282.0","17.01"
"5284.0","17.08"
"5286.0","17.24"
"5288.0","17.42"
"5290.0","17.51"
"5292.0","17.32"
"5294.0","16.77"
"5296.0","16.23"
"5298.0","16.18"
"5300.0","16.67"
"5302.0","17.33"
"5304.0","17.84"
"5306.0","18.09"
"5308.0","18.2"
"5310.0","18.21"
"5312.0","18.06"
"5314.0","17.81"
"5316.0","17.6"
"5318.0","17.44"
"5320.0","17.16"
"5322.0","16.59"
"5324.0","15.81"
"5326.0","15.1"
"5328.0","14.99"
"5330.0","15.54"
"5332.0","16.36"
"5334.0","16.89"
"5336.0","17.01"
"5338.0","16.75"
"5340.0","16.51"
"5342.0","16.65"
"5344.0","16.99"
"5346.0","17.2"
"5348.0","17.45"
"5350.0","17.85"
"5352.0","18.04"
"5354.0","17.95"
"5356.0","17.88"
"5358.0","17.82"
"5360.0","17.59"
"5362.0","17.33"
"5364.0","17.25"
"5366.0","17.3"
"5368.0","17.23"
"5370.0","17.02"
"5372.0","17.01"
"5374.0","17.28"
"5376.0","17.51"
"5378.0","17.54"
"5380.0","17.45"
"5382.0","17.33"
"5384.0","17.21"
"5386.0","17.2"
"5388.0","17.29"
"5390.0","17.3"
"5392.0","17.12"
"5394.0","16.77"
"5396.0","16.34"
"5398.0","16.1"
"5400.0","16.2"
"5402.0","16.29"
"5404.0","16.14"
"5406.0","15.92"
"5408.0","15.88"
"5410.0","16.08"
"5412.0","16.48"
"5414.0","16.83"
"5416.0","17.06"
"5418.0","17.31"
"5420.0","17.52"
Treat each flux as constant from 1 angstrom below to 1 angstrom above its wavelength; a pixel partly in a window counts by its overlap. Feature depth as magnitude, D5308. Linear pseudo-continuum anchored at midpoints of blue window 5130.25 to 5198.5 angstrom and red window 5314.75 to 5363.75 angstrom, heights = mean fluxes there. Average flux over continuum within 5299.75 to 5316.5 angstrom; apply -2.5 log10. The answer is -0.08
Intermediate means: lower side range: 14.4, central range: 17.8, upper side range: 16.9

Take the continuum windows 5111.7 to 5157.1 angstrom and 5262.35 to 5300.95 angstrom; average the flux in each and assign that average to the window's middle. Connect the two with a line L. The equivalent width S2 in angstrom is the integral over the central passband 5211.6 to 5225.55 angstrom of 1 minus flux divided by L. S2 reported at 0.1 angstrom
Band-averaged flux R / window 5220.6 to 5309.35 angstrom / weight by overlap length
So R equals 16.2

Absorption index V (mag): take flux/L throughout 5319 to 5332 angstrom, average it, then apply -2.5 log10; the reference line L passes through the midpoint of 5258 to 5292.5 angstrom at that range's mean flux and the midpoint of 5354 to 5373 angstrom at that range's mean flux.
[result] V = 0.06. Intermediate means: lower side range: 16.1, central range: 15.9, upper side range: 17.4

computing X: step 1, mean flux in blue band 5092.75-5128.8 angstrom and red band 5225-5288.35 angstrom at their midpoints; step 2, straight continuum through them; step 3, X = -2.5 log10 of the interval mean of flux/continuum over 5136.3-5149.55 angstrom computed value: 0.032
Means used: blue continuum 15.3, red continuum 15.9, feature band 15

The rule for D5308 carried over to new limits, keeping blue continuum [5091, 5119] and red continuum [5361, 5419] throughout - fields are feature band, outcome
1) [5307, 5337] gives -0.02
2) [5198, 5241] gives 0.05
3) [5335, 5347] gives -0.01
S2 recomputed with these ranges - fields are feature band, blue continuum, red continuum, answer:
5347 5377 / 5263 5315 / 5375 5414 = -1.4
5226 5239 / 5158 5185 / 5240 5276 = -0.5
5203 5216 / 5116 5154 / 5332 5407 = 0.8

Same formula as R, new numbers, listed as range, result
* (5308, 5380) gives 17.1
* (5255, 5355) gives 16.7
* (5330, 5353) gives 17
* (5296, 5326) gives 17.2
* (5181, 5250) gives 15.2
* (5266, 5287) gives 16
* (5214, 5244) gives 15.8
